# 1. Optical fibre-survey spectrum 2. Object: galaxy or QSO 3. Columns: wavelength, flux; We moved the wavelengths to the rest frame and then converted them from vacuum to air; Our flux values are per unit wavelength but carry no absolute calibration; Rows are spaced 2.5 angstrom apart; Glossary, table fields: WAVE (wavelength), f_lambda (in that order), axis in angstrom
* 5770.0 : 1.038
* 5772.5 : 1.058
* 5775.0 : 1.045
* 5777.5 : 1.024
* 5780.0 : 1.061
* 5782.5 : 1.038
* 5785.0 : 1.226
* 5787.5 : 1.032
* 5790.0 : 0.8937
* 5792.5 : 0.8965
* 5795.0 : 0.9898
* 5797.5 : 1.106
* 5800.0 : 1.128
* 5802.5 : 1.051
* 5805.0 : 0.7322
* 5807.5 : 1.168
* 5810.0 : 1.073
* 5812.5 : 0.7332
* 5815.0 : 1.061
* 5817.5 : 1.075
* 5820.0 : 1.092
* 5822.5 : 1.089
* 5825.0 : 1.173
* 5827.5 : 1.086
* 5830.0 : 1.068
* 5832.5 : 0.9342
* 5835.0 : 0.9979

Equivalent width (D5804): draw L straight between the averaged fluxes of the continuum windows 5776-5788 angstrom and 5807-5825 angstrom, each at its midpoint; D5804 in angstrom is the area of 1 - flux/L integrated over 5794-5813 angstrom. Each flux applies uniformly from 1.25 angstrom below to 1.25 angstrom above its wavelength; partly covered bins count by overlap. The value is 0.9 angstrom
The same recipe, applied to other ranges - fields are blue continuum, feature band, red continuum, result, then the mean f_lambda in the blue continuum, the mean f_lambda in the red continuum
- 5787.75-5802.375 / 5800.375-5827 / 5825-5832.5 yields 0.3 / 1.01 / 1.07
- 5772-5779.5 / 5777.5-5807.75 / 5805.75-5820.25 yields 0.3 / 1.04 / 1.02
